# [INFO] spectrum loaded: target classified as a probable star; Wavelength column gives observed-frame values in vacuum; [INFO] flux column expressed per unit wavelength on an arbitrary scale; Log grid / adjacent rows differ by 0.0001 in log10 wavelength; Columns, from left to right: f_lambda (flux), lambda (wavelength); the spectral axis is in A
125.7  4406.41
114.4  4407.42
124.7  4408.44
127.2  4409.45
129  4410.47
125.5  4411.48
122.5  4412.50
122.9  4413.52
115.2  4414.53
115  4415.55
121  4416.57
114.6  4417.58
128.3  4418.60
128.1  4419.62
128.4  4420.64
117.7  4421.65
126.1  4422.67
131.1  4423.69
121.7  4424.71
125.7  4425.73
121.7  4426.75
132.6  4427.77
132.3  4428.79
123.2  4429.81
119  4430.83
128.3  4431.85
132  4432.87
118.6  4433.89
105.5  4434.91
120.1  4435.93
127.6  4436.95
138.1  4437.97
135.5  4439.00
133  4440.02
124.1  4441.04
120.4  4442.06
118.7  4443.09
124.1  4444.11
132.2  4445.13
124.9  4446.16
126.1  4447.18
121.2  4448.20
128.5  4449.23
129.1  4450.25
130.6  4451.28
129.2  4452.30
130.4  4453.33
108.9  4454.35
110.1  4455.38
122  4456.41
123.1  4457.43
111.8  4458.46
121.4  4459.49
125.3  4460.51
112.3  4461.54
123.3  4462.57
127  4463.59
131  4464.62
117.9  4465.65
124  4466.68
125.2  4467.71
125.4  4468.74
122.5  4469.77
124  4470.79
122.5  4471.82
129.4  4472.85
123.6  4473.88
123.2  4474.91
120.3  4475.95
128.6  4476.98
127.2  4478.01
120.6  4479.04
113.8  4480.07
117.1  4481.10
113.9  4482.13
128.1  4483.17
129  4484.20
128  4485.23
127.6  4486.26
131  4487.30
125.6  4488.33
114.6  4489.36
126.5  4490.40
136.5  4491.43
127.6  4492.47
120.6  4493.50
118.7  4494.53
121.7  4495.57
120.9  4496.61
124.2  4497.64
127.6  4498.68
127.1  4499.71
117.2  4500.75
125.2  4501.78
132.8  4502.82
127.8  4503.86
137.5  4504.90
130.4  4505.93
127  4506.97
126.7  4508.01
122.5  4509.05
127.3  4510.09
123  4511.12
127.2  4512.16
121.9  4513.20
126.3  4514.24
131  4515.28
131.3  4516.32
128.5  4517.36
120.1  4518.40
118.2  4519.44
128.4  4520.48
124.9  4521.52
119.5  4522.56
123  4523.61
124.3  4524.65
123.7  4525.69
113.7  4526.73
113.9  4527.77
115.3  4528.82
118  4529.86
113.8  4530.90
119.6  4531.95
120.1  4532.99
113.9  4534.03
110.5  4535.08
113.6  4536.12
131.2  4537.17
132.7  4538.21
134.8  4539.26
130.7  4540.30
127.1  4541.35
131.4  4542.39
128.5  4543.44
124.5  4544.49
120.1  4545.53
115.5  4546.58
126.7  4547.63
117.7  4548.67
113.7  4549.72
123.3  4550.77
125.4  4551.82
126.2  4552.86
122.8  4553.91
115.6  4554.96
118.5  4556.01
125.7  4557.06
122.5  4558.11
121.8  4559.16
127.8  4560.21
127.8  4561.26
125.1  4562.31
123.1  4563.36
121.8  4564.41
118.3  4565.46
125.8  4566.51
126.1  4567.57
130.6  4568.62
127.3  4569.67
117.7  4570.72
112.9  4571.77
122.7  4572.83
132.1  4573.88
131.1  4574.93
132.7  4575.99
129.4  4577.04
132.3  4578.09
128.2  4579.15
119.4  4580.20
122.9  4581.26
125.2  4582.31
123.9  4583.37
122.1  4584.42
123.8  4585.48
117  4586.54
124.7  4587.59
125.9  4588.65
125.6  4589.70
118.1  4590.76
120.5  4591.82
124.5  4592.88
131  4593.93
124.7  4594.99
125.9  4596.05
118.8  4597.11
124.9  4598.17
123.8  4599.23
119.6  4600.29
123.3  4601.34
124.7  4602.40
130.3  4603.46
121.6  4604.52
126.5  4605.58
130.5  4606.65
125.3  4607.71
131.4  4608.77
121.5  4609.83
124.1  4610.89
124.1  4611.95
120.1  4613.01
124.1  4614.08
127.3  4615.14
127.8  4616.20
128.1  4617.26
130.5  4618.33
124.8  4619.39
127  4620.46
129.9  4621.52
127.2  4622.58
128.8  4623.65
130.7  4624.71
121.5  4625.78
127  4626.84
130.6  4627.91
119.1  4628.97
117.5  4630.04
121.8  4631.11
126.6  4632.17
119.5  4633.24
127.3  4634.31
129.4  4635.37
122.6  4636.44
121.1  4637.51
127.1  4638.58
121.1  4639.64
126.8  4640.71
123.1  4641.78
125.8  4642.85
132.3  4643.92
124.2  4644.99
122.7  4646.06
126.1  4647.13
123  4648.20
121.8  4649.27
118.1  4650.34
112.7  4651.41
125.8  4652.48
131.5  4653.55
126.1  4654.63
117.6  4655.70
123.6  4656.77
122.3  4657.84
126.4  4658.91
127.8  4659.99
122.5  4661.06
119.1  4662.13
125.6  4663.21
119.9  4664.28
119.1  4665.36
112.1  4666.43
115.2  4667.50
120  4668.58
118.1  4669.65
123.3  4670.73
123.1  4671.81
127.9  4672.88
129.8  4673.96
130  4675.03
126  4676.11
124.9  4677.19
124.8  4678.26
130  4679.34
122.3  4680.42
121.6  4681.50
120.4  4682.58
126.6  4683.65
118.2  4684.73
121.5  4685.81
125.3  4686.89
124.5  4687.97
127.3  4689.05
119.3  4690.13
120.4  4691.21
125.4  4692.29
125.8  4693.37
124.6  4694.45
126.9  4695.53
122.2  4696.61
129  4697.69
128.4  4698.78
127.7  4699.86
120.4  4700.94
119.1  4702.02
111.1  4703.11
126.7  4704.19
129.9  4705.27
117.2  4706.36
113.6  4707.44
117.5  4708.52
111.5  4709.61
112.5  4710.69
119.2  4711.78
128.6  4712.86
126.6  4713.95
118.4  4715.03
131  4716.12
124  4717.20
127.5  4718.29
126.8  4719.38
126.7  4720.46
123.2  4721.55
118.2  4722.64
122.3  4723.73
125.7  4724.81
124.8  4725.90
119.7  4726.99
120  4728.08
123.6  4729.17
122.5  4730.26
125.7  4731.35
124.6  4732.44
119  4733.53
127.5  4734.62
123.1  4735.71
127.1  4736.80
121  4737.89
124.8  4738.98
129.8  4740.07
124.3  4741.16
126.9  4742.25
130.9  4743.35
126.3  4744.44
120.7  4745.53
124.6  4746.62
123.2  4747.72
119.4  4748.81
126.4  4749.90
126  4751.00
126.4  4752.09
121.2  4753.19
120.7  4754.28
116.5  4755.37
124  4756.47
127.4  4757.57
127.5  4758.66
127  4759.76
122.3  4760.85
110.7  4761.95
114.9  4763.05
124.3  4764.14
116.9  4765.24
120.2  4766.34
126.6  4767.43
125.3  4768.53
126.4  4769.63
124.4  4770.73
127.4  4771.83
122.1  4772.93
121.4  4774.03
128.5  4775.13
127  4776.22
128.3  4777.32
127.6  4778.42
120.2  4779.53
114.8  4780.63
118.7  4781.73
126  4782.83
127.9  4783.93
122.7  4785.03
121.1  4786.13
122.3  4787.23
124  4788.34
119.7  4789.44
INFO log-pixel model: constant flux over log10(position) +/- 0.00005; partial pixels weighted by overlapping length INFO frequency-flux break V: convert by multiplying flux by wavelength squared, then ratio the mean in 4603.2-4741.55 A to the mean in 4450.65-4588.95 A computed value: 1.07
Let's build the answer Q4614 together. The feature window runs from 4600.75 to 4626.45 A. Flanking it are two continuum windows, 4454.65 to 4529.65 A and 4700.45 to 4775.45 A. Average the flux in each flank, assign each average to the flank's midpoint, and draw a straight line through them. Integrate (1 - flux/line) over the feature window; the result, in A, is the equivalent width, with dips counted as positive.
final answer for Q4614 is -0.6 A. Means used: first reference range 124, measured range 126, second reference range 123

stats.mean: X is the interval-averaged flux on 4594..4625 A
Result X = 126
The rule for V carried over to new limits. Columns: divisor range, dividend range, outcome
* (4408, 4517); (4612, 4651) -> 1.08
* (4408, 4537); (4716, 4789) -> 1.13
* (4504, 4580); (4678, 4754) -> 1.07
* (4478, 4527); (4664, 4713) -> 1.06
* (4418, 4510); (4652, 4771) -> 1.10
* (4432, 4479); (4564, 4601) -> 1.06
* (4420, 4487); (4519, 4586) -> 1.04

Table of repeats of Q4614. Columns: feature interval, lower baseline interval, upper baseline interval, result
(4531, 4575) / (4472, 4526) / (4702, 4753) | 0.4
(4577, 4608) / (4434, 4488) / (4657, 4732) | -0.3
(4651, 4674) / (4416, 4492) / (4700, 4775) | 0.2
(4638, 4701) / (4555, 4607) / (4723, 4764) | 0.1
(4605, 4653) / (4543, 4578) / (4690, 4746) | -0.5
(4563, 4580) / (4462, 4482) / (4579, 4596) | -0.3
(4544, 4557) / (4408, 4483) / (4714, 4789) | 0.3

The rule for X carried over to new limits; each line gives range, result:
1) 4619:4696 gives 124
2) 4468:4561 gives 124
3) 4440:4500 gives 124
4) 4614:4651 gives 125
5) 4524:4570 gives 123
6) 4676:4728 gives 123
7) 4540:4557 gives 123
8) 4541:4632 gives 125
